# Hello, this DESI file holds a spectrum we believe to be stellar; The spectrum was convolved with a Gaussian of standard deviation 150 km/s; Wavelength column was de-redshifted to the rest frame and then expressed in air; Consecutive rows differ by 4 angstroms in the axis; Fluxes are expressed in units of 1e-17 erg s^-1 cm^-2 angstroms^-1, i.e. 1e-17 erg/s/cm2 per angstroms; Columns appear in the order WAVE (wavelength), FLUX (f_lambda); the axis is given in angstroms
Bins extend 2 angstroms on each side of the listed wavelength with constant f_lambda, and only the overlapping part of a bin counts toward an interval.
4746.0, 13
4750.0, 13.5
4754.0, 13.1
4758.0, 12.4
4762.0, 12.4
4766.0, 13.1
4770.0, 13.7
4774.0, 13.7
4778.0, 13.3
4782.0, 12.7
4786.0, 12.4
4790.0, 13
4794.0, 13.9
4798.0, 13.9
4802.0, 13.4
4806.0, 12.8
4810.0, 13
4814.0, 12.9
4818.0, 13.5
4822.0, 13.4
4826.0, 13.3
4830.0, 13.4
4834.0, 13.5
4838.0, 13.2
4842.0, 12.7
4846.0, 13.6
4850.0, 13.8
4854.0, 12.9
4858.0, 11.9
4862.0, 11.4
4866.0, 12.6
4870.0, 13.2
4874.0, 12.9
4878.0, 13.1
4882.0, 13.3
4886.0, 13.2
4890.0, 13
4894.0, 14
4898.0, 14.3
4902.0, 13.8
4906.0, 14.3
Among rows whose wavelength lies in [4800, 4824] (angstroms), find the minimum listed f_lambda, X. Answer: 12.8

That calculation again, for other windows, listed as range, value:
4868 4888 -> 12.9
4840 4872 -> 11.4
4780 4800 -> 12.4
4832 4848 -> 12.7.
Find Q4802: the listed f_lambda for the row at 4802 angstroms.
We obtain 13.4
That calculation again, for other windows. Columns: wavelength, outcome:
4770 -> 13.7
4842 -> 12.7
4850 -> 13.8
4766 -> 13.1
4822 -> 13.4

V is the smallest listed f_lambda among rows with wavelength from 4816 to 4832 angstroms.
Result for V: 13.3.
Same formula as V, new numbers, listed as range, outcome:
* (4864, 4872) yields 12.6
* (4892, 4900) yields 14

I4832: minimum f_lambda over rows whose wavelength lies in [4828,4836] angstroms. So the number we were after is 13.4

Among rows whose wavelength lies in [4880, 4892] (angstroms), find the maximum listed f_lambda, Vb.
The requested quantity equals 13.3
